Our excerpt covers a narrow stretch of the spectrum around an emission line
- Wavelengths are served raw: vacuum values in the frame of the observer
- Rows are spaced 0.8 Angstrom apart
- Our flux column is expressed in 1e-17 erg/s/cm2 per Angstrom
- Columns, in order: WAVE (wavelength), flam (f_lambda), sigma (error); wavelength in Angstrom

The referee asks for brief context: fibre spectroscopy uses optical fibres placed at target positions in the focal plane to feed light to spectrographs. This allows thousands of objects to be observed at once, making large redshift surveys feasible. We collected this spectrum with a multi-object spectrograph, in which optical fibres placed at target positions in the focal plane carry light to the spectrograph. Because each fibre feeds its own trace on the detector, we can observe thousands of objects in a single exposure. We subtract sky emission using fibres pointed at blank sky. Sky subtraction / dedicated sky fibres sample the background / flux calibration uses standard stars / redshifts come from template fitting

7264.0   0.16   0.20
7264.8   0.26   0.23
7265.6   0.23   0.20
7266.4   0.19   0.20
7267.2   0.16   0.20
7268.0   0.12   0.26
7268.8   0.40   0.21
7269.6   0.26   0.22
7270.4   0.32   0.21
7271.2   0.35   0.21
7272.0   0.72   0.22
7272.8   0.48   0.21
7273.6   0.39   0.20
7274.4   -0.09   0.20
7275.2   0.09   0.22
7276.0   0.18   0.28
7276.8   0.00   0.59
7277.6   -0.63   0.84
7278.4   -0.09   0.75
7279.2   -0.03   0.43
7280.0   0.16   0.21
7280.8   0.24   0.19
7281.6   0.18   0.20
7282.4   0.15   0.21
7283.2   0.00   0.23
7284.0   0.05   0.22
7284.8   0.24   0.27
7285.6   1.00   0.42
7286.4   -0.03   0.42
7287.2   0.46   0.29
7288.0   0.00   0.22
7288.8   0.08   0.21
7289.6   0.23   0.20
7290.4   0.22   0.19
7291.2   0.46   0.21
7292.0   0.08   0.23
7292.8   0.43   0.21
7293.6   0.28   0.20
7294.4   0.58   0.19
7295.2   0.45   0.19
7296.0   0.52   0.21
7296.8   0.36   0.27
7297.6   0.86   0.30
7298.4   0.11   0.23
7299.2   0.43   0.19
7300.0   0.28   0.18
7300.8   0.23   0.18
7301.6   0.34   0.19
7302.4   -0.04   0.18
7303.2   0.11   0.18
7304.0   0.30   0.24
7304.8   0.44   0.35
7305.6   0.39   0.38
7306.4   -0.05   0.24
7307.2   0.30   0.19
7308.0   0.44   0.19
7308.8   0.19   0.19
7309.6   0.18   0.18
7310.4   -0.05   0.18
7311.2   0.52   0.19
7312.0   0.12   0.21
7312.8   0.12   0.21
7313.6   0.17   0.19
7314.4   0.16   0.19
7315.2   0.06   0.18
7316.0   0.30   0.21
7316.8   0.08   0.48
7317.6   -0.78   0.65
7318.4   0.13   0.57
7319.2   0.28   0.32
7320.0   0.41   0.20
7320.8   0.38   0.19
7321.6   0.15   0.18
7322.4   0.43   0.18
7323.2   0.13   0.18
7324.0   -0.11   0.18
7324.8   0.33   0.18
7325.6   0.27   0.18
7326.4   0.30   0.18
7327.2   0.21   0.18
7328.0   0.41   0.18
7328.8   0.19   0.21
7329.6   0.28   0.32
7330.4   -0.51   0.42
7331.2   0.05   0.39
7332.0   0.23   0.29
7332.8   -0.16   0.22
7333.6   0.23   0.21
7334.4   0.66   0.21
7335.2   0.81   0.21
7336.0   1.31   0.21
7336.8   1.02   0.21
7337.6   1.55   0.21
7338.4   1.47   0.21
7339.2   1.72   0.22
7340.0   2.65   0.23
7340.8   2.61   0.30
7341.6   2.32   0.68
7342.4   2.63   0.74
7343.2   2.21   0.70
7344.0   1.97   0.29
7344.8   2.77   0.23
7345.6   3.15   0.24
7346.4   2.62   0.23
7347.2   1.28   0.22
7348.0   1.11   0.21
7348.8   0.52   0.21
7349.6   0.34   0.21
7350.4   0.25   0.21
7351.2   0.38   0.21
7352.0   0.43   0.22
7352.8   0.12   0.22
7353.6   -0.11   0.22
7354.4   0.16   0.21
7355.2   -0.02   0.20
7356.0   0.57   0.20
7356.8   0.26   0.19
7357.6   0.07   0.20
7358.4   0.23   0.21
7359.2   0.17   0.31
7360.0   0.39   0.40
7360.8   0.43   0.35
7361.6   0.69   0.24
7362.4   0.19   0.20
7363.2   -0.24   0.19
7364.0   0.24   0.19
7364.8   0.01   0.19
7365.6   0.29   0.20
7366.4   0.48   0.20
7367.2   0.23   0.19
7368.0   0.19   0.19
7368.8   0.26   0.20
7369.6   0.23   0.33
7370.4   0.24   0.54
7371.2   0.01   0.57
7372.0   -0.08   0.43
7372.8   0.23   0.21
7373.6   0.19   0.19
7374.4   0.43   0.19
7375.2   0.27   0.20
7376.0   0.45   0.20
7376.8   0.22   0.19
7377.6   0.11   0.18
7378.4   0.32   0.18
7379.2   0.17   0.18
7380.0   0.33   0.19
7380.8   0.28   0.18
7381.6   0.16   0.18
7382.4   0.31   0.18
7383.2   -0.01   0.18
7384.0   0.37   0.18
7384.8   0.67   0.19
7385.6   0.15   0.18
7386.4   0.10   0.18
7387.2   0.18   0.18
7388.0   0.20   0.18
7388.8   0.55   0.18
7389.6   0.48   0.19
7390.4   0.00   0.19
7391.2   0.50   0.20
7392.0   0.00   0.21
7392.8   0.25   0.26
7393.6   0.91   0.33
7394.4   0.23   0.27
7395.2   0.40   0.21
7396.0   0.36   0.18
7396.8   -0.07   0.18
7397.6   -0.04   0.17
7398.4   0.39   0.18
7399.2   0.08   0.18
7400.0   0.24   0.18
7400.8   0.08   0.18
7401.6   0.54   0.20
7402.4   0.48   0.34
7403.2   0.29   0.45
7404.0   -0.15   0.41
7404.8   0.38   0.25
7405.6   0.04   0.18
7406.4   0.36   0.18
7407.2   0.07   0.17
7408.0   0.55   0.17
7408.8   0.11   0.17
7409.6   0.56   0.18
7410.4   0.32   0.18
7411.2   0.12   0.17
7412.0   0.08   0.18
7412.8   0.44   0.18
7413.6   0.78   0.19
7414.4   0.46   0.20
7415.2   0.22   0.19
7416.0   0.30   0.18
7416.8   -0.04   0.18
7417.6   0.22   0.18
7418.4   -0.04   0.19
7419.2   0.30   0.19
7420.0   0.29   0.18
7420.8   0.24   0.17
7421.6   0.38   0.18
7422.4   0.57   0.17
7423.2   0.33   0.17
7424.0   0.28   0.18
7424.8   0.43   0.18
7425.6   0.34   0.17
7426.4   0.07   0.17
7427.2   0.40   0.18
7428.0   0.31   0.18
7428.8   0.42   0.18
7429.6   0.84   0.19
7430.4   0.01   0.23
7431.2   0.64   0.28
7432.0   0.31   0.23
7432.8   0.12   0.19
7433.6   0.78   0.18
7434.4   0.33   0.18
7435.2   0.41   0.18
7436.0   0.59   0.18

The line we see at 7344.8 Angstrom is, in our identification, [O II]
